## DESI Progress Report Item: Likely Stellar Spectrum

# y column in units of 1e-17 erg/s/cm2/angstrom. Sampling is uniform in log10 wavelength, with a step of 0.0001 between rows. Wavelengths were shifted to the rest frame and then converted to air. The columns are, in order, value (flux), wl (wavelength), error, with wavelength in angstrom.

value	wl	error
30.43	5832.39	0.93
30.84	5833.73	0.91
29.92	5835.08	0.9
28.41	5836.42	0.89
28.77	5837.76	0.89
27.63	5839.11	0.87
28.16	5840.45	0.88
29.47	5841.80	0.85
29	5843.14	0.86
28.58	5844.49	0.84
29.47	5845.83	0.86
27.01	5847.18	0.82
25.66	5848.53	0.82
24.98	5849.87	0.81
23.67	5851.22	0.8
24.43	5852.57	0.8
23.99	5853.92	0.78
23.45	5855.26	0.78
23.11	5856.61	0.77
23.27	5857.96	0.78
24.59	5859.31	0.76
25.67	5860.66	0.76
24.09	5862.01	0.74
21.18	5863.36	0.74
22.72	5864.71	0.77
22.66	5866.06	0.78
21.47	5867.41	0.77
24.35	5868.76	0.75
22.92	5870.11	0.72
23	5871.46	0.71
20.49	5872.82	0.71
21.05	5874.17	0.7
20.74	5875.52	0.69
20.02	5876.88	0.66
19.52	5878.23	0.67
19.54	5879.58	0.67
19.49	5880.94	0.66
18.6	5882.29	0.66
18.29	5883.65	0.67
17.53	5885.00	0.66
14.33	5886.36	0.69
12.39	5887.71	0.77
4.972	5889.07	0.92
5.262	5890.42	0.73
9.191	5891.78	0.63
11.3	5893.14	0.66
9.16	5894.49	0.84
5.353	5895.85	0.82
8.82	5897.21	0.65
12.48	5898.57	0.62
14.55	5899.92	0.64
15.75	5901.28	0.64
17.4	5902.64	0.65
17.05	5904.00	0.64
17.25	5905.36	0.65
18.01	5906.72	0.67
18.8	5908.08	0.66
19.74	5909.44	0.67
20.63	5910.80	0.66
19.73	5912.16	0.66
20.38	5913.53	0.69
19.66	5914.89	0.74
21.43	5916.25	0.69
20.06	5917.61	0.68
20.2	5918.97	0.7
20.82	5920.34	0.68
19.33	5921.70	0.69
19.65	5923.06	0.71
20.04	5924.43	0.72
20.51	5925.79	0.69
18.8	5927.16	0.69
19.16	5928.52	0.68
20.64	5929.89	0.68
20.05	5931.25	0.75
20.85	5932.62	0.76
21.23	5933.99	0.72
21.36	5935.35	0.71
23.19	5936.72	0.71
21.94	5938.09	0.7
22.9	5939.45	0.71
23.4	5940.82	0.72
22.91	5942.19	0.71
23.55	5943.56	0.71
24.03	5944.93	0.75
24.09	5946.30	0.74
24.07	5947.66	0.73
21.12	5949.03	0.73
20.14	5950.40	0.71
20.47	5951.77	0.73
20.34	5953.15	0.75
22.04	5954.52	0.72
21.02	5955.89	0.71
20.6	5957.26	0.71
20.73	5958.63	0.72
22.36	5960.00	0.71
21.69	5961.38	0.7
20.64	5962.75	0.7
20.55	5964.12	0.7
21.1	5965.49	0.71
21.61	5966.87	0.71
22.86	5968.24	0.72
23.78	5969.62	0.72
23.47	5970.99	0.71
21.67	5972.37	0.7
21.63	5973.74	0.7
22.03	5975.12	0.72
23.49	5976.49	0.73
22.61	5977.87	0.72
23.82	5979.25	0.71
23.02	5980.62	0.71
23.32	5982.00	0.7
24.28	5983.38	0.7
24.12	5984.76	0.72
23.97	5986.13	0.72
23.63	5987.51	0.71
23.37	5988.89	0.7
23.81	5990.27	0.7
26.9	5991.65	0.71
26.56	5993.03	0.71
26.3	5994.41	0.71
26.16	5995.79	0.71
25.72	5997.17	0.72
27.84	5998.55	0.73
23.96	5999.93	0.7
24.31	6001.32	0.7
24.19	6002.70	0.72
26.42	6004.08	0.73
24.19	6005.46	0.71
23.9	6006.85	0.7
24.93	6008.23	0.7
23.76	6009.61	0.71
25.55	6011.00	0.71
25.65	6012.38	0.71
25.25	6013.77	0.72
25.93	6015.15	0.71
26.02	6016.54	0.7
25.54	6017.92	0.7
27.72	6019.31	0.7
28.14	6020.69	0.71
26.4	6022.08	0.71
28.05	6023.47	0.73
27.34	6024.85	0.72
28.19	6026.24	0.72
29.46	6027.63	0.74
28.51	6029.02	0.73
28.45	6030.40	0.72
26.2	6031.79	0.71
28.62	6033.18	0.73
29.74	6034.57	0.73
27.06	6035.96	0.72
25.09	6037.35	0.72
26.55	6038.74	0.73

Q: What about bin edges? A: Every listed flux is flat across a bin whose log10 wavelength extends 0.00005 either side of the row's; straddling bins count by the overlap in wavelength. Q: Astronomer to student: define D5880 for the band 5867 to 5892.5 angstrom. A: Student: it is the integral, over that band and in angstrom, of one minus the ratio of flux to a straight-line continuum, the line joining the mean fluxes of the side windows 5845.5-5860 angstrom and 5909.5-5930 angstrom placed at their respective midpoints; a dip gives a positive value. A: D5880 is 6.1 angstrom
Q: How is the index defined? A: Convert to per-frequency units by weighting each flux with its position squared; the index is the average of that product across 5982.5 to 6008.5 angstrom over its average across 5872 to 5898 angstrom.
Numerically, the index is 1.8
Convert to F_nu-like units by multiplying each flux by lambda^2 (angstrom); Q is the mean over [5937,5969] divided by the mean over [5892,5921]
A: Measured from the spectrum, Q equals 1.4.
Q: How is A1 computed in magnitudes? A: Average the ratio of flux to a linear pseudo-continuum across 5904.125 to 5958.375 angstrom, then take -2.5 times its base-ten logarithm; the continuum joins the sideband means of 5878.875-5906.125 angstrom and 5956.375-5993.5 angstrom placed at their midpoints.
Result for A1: -0.17 mag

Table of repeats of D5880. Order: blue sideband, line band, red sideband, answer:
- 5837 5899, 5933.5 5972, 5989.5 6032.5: 2.9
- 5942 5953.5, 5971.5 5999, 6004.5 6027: 0.2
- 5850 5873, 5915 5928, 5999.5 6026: 2.3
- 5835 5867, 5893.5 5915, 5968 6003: 8.0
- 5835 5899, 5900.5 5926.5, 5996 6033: 3.7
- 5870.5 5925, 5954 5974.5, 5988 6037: 0.5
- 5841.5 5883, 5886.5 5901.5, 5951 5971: 8.5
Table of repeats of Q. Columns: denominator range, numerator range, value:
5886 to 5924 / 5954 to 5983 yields 1.45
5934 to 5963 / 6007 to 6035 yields 1.25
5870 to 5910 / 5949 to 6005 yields 1.52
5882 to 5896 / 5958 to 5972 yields 1.95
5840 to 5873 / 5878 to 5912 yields 0.60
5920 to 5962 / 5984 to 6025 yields 1.22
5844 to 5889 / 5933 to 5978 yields 1.04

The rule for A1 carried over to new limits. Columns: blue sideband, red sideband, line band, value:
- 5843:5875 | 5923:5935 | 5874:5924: 0.31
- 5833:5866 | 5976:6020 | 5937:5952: 0.12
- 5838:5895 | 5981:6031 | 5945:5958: 0.11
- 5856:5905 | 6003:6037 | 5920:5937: 0.02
